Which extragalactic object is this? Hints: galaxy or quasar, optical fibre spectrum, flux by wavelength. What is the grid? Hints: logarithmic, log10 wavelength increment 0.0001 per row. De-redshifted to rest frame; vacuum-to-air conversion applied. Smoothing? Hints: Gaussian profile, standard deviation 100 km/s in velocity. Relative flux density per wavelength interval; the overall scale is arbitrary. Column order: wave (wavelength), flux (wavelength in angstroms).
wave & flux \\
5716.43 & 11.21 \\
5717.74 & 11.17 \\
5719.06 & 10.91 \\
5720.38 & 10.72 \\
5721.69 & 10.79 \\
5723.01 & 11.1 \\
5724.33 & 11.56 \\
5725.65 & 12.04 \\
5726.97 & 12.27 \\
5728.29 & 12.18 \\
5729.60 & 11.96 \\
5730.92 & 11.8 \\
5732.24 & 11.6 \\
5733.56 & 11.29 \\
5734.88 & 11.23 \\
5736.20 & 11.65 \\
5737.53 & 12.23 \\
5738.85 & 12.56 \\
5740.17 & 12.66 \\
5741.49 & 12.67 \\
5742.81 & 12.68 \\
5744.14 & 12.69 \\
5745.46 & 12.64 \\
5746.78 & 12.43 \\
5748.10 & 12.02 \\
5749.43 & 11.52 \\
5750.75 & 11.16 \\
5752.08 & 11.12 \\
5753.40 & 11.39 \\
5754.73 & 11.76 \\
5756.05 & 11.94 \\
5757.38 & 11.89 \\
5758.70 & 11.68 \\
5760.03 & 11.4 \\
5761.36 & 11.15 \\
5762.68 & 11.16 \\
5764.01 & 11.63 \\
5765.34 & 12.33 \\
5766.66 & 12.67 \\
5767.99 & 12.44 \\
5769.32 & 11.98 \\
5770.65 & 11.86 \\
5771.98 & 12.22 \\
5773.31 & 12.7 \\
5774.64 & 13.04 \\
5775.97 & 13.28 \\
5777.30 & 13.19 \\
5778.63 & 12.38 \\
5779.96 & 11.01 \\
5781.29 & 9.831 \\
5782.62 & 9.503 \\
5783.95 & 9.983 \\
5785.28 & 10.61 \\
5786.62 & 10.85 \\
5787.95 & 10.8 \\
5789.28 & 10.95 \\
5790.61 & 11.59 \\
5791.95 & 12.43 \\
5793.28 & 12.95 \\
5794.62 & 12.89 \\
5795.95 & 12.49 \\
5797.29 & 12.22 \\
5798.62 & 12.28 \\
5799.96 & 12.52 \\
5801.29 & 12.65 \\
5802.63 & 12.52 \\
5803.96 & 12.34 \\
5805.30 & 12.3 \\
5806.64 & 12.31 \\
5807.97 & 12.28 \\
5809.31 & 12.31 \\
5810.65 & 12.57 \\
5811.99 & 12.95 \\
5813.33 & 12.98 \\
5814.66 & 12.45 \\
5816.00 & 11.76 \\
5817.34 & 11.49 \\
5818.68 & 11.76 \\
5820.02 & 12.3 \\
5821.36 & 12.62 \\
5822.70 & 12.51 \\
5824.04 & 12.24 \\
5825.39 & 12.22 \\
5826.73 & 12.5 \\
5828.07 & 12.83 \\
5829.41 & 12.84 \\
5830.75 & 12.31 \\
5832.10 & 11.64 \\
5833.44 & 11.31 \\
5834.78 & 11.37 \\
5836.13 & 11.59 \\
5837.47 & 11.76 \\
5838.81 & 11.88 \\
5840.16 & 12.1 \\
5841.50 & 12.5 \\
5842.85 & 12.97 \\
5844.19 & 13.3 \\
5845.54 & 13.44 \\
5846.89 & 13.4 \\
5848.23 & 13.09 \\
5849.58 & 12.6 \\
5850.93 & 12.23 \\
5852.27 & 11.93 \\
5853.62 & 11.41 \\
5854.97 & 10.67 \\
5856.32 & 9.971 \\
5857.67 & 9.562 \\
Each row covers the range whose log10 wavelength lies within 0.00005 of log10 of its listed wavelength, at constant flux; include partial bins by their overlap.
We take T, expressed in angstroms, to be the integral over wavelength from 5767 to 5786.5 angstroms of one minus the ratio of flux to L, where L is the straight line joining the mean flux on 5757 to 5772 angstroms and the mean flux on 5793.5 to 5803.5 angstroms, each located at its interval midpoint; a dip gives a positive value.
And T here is 0.6 angstroms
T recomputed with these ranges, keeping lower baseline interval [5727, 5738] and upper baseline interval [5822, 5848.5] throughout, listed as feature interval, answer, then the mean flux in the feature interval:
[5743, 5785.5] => 0.6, 11.8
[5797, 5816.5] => -0.4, 12.4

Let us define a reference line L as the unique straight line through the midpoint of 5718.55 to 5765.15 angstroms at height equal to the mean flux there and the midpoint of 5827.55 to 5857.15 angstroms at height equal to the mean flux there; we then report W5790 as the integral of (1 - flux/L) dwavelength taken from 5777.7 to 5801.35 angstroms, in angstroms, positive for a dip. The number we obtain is 0.8 angstroms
